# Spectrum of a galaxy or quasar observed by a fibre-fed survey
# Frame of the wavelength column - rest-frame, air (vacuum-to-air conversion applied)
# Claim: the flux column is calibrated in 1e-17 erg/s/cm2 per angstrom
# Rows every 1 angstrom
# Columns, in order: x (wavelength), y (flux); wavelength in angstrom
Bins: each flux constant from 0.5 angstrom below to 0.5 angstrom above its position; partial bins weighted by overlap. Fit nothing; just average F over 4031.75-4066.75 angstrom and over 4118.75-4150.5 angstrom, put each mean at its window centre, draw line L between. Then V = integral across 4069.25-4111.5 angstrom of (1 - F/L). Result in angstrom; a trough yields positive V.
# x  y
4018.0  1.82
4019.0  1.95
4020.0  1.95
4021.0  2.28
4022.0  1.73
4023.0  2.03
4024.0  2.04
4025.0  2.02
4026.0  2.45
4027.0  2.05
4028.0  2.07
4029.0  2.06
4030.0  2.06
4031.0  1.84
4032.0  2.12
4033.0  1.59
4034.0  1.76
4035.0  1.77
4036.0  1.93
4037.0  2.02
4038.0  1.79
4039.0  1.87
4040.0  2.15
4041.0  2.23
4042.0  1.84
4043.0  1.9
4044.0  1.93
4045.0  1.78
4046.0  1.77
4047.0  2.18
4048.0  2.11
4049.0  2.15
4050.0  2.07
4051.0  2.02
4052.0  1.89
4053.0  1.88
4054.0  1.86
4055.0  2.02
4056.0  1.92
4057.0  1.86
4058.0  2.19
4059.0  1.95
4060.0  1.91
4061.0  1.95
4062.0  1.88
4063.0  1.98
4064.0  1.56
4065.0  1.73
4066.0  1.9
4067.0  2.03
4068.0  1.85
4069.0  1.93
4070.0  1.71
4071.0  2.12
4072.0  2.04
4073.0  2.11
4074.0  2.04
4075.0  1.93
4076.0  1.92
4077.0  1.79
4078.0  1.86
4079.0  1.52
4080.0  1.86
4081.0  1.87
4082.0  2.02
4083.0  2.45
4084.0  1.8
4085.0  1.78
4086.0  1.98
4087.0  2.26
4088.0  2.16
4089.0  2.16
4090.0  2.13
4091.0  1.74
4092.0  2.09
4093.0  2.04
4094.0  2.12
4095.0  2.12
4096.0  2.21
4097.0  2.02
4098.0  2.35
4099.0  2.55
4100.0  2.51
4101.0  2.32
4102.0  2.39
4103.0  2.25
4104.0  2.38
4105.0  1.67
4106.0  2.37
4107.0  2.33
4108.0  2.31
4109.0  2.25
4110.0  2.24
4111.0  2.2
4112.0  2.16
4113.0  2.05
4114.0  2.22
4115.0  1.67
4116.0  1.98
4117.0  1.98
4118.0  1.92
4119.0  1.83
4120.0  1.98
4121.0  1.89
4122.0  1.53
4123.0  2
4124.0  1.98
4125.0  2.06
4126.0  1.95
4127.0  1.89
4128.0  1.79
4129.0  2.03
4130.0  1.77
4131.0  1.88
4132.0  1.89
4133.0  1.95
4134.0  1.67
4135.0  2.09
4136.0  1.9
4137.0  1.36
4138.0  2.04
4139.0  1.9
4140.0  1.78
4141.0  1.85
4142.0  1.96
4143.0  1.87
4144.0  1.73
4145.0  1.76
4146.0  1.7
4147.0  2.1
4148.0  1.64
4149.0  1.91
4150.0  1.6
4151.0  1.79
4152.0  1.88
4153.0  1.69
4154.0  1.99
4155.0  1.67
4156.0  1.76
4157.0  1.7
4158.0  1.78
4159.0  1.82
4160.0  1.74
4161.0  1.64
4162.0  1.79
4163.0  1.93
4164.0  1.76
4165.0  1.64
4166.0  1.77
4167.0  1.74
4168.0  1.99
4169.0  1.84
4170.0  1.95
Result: -4.5 angstrom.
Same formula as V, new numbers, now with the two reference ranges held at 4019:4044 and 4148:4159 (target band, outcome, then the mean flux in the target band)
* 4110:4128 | -1.3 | 1.96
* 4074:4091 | -0.6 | 1.96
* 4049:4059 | -0.2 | 1.98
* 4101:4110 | -1.9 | 2.25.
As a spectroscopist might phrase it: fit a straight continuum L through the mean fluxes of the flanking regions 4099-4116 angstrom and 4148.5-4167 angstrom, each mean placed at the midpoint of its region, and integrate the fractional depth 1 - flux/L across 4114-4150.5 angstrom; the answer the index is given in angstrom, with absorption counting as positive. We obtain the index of 2.4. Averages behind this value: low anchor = 2.21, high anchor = 1.77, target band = 1.86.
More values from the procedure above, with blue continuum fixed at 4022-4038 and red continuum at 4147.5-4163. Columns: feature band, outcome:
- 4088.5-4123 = -5.0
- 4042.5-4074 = -0.3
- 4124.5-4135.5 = -0.6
